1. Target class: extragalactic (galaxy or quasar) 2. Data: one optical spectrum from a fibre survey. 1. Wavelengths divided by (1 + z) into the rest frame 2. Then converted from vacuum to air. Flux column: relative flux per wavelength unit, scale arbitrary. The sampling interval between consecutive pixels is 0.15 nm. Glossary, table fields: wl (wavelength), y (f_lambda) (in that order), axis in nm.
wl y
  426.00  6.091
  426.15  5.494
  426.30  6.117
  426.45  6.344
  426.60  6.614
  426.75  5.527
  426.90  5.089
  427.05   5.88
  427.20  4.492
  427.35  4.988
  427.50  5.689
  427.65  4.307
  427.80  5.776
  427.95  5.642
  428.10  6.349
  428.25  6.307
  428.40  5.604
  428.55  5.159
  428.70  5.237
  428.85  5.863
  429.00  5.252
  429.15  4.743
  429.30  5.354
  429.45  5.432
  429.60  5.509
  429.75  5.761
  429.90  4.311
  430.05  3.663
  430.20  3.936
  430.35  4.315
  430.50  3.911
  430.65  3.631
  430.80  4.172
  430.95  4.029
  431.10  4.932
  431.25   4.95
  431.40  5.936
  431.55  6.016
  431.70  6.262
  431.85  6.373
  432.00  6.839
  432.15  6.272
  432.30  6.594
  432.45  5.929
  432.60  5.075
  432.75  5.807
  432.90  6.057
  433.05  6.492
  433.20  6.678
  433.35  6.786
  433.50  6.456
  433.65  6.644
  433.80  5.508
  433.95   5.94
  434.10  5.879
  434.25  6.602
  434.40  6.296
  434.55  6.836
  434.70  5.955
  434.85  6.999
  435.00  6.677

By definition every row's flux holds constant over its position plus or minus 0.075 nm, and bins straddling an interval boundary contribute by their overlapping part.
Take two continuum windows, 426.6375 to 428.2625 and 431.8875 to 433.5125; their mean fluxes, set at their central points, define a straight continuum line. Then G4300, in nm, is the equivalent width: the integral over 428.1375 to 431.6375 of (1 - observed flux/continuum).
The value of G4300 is 0.505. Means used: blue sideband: 5.45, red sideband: 6.27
